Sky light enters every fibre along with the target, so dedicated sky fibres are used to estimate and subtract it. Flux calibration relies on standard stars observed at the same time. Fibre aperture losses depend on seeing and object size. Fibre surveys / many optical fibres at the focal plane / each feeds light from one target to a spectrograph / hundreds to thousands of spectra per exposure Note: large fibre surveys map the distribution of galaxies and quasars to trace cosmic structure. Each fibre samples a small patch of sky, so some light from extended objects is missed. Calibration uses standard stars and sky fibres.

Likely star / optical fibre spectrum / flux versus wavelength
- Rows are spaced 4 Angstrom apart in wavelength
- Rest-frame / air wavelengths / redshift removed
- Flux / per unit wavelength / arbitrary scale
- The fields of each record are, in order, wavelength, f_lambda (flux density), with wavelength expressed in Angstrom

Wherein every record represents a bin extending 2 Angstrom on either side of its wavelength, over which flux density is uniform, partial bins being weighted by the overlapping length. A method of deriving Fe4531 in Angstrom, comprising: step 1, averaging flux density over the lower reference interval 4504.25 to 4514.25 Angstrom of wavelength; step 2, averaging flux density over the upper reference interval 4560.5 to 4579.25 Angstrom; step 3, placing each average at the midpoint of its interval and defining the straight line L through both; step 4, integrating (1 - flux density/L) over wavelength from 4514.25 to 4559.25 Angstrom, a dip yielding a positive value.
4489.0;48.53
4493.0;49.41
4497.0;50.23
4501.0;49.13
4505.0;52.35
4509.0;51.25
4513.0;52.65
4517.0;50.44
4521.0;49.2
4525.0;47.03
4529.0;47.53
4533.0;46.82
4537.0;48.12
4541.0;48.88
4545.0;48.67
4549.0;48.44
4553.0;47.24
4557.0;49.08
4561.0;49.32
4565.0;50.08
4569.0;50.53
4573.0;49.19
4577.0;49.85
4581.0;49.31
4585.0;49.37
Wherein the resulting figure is 2.3 Angstrom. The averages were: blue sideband 52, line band 48.4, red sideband 49.8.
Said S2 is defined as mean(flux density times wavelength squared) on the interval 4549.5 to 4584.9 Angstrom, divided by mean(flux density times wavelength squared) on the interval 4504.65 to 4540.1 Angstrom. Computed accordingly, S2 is 1.02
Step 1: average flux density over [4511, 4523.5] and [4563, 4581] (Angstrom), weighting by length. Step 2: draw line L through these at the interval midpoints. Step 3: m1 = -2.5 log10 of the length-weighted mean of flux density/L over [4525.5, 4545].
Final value 0.06 mag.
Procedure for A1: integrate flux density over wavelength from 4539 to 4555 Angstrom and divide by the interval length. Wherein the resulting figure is 48.3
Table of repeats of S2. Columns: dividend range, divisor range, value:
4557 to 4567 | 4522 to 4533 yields 1.06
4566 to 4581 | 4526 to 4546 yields 1.06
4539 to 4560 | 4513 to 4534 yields 1.01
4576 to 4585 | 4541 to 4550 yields 1.03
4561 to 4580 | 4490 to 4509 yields 1.02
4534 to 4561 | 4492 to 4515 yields 0.97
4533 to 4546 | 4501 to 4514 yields 0.95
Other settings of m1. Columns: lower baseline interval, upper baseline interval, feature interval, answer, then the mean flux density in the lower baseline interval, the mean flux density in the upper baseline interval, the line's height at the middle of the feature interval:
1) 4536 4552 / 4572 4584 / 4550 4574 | -0.005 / 48.5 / 49.5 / 49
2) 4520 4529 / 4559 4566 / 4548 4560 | 0.021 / 47.9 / 49.6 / 49.2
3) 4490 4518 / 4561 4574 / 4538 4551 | 0.035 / 50.7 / 49.9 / 50.2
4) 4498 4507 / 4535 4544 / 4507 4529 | -0.002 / 50.7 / 48.5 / 49.8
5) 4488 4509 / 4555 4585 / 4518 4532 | 0.042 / 50.1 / 49.6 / 49.9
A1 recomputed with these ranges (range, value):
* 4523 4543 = 47.7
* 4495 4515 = 51.1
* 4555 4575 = 49.6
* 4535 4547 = 48.6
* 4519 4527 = 48.1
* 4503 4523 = 51.2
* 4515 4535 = 48.2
